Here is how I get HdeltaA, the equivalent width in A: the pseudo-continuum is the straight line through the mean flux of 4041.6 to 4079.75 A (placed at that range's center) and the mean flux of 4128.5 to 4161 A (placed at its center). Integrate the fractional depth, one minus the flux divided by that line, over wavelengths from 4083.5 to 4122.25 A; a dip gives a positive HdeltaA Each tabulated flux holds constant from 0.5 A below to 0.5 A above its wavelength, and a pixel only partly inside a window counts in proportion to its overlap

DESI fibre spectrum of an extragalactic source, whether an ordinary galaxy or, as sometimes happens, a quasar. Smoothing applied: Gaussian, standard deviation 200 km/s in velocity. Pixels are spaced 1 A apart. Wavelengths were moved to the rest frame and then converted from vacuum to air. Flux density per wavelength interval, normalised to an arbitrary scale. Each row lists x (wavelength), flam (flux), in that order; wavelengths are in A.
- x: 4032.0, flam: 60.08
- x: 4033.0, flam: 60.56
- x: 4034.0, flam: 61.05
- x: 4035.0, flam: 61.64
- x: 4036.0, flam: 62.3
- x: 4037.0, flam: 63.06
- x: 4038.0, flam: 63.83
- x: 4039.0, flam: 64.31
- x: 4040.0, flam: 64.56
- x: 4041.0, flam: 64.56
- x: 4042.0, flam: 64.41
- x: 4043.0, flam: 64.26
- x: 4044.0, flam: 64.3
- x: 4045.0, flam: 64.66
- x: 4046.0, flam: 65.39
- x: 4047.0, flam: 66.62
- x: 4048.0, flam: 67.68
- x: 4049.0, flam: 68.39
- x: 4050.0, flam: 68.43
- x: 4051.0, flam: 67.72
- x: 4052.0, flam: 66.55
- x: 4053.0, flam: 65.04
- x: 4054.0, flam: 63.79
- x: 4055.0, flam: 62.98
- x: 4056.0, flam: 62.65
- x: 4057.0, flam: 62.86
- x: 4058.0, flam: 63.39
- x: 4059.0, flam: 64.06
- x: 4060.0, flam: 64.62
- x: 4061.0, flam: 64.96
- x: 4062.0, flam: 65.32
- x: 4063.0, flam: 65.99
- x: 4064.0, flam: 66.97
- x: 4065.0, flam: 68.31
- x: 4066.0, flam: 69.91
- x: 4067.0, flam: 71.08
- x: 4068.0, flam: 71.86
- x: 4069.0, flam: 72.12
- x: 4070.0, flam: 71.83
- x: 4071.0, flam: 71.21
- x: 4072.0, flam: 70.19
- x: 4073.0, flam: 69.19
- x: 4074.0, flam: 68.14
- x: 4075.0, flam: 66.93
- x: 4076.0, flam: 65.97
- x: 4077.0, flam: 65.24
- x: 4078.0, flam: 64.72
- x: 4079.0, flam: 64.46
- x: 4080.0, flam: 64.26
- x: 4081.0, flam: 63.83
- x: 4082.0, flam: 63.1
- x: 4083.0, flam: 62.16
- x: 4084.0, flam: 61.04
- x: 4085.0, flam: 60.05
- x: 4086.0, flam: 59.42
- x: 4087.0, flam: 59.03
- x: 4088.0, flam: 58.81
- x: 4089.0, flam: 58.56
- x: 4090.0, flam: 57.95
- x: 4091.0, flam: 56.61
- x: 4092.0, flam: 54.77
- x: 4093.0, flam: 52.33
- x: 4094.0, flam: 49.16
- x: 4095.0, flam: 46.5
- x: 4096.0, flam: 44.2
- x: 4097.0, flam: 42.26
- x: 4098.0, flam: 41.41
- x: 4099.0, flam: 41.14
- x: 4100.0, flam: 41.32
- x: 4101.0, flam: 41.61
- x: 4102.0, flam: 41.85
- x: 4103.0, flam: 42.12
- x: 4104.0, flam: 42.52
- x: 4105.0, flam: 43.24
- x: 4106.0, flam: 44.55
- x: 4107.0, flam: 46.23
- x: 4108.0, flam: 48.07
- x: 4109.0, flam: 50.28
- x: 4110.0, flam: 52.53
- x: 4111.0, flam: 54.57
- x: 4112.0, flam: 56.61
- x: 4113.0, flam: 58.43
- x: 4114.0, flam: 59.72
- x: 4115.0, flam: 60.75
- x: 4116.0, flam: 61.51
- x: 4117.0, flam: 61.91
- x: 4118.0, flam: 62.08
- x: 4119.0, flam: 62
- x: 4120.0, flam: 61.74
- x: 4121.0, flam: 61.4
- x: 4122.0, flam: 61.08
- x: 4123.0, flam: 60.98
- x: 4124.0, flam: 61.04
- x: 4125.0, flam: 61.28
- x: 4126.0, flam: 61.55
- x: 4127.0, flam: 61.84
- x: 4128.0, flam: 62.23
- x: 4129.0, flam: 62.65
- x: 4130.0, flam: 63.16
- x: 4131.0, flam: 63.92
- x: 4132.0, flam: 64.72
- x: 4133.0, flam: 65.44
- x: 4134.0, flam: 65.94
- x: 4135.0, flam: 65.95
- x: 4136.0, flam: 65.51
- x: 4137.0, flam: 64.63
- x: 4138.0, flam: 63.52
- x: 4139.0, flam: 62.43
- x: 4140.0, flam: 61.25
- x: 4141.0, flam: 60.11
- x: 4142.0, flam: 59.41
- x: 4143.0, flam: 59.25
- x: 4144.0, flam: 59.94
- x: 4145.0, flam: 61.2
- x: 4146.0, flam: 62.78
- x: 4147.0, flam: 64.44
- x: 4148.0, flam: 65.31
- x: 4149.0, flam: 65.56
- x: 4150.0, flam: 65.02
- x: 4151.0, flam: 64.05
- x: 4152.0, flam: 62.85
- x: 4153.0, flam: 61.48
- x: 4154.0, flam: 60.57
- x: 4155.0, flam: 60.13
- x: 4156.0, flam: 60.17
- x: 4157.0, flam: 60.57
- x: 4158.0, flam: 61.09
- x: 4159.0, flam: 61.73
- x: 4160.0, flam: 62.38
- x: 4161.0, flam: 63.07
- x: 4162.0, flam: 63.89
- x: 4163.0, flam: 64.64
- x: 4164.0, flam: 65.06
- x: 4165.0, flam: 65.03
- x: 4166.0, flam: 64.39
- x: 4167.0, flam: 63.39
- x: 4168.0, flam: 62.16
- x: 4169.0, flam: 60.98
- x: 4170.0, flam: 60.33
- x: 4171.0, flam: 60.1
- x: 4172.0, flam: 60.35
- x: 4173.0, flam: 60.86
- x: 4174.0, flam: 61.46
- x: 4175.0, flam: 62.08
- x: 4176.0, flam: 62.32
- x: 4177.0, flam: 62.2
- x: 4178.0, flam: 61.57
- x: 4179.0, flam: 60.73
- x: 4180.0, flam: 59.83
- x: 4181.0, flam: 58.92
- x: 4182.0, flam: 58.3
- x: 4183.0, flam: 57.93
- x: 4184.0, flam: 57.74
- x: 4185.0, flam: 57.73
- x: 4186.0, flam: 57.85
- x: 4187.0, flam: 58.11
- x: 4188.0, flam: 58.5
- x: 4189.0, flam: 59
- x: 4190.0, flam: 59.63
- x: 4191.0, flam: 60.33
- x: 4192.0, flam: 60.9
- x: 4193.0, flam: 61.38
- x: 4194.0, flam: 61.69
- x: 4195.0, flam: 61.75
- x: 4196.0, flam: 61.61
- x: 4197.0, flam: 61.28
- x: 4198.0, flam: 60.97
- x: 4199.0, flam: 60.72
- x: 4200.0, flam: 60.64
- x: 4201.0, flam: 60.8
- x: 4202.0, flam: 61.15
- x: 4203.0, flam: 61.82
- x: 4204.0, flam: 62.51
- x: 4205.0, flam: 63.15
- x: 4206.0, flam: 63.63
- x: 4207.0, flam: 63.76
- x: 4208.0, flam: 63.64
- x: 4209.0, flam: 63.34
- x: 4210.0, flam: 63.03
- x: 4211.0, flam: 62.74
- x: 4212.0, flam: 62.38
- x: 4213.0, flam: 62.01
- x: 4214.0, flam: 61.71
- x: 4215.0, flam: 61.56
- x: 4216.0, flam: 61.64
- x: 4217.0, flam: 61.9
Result 7.1 A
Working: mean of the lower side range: 66.6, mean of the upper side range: 62.7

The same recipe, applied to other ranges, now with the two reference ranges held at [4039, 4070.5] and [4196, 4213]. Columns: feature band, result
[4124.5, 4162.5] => 0.7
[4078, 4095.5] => 1.8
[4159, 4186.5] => 0.8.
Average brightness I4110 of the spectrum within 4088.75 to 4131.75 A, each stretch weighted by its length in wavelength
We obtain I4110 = 54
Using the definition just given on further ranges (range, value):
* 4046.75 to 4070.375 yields 66.8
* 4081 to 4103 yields 52.1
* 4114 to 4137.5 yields 62.7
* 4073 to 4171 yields 59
